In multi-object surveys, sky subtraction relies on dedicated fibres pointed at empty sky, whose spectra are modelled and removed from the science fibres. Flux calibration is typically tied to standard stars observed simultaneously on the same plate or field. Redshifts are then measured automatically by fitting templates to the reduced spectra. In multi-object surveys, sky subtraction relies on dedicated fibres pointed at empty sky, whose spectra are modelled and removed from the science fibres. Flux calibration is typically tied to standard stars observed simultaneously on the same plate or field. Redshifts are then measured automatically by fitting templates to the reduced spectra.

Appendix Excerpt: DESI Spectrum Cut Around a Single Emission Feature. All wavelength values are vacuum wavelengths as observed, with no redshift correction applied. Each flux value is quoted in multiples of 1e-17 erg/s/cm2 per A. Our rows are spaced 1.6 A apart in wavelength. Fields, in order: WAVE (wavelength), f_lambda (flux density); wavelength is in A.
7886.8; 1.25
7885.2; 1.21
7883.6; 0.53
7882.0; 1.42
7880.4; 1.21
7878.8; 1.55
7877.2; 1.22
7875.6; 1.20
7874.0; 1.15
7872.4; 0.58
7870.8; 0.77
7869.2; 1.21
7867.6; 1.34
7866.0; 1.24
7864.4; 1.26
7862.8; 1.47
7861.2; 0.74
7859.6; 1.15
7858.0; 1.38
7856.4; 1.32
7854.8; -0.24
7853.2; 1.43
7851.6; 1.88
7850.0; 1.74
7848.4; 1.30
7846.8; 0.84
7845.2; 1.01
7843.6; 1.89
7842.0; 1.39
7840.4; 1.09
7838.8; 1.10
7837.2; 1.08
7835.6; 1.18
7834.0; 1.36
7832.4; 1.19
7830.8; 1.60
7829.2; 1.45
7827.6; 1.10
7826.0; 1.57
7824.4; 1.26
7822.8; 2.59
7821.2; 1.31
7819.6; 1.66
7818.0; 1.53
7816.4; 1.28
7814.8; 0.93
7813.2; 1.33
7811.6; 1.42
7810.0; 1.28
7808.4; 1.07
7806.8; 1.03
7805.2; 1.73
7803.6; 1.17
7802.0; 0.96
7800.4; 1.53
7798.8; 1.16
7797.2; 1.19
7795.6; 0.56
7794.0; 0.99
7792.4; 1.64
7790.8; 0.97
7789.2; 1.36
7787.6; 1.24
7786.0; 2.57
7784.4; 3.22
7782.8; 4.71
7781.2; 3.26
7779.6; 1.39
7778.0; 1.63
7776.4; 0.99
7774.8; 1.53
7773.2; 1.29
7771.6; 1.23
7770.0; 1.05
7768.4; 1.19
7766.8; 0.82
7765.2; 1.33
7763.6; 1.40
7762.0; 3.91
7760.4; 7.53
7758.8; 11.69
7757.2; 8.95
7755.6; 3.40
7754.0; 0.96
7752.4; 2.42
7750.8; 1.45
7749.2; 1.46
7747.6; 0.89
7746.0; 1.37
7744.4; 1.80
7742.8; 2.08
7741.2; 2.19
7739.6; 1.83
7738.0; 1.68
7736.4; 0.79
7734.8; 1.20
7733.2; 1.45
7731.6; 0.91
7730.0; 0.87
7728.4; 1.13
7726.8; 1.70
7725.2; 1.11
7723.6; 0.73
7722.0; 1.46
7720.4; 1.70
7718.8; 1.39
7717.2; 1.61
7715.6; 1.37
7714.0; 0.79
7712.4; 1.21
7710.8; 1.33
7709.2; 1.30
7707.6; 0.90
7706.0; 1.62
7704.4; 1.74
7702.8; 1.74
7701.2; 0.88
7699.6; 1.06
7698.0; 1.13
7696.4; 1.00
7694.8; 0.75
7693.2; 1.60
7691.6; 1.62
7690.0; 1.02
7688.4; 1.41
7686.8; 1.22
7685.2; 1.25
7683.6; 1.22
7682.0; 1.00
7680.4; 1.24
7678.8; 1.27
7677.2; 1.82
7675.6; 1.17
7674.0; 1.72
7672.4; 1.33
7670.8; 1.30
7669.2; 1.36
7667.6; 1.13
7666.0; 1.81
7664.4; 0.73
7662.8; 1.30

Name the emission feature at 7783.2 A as [N II]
